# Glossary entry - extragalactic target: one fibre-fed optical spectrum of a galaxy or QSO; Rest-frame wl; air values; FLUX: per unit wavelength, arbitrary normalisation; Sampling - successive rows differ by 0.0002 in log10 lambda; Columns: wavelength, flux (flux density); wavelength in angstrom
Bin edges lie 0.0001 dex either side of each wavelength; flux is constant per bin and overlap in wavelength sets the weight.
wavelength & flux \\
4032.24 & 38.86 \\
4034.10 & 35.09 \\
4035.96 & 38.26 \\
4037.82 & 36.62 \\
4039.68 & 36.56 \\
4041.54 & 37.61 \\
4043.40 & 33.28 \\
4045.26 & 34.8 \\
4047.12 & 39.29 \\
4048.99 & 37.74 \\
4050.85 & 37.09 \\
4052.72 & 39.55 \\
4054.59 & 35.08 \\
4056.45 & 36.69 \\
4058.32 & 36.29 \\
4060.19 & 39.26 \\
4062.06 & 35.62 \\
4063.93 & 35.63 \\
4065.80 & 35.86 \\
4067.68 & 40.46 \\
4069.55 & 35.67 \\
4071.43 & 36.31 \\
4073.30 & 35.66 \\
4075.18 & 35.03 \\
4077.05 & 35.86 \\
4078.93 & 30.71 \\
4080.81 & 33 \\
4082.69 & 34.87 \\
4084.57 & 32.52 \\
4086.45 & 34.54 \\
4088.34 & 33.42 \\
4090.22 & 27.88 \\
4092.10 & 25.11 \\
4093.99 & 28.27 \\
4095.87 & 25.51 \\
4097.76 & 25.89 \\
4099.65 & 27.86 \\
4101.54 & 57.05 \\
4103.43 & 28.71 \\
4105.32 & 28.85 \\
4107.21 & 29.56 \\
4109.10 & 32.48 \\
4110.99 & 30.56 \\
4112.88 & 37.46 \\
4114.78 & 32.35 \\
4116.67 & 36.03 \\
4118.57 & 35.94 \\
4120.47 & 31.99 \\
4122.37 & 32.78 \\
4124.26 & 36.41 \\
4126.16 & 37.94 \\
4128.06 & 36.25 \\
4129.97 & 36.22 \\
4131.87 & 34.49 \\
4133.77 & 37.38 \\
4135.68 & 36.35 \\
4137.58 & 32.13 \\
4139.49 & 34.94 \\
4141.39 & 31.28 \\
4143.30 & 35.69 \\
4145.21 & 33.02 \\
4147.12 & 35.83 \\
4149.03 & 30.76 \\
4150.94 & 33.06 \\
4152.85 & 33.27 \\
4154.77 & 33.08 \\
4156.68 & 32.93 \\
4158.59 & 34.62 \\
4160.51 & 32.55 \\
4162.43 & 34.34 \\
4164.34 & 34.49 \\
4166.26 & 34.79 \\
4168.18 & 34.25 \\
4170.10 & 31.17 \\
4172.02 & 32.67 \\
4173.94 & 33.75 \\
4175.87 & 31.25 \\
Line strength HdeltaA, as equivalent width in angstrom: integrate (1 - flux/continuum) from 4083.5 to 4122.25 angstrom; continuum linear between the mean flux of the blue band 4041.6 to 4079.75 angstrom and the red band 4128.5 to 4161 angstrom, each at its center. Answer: 3.3 angstrom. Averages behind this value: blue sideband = 36.3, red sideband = 34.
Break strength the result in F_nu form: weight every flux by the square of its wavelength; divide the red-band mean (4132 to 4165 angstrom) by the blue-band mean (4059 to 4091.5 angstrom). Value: 1.01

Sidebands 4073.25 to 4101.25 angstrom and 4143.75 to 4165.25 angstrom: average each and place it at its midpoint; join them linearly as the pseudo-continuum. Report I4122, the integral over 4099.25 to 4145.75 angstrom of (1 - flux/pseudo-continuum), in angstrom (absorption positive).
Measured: -3.0 angstrom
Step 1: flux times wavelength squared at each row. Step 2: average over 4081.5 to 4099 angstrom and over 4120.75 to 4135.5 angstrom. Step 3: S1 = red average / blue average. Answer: 1.22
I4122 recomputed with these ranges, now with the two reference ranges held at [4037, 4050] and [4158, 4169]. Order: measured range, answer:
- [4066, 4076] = -0.2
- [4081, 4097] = 2.4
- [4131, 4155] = 0.4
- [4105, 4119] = 0.9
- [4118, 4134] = -0.2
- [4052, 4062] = -0.2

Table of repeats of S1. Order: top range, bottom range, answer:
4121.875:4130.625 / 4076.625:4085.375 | 1.11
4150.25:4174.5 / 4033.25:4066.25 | 0.96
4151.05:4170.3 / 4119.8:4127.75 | 0.98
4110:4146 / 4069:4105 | 1.08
